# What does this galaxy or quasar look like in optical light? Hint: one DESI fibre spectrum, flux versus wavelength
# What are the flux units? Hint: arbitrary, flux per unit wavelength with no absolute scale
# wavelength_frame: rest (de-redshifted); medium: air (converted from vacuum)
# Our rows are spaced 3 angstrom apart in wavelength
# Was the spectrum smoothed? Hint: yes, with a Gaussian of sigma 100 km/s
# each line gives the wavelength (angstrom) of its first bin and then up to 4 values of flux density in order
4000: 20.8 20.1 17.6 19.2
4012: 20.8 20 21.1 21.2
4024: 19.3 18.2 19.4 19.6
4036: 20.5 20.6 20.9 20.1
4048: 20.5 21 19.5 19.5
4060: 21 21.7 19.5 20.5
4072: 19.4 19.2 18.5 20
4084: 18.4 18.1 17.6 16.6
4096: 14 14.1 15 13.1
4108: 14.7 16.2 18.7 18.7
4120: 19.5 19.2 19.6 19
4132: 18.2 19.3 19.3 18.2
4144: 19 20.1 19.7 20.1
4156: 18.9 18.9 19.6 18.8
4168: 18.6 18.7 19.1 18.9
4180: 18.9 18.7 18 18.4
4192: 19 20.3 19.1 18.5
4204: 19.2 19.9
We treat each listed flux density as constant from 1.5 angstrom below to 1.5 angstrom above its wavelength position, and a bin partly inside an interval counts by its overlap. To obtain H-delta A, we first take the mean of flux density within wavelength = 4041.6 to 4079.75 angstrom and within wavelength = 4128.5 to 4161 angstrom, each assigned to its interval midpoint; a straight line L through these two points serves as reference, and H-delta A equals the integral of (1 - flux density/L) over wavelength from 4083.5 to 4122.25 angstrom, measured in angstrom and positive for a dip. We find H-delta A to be 6.12 angstrom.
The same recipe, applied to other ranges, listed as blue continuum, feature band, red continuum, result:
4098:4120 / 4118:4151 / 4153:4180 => -3.45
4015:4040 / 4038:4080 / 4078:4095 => -2.62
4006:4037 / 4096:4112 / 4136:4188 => 4.00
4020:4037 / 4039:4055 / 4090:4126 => -1.30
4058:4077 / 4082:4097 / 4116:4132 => 1.99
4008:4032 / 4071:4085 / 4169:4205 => 0.32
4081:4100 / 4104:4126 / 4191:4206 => -0.05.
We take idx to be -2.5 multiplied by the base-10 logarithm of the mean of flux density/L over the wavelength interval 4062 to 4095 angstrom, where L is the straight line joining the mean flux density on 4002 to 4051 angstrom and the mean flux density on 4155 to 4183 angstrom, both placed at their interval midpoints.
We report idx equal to 0.04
